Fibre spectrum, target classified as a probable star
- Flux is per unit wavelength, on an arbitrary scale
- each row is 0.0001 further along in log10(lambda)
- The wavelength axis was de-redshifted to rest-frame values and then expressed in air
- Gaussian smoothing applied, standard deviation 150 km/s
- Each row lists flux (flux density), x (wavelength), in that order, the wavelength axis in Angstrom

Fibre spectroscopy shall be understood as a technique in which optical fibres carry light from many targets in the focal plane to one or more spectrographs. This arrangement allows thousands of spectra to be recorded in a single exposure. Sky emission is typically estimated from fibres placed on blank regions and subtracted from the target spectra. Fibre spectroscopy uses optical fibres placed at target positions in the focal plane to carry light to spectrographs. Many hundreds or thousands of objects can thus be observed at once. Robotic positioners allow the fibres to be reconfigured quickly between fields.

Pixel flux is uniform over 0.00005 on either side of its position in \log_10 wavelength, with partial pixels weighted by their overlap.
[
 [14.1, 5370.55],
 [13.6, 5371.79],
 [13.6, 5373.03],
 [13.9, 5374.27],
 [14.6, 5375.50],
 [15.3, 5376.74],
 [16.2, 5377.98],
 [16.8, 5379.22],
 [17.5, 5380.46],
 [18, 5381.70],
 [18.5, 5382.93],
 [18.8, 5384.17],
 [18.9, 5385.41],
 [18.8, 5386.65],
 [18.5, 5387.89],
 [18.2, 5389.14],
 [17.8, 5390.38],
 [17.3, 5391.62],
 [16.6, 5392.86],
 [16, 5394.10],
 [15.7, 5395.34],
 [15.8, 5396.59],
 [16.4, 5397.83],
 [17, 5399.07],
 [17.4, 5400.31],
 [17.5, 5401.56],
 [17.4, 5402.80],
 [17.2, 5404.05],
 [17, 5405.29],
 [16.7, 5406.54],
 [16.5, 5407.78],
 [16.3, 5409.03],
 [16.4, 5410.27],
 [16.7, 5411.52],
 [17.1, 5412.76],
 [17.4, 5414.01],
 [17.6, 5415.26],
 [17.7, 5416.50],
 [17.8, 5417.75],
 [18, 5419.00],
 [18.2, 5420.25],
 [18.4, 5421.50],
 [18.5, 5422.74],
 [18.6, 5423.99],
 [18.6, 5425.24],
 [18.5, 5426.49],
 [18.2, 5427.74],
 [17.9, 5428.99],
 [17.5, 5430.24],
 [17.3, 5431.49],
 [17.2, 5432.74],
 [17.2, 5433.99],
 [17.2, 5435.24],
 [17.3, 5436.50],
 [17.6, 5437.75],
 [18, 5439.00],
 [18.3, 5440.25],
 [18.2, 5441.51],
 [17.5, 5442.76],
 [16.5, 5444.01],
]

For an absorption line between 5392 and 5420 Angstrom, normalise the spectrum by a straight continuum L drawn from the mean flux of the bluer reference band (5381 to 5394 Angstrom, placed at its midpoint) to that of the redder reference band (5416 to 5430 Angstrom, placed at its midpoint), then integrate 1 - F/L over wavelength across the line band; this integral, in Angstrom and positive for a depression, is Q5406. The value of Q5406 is 1.84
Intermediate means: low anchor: 18.1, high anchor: 18.2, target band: 16.9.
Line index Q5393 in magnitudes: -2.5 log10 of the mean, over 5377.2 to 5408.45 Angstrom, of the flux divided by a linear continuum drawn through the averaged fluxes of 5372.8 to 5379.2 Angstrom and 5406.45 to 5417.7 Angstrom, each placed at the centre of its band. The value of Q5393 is -0.09 mag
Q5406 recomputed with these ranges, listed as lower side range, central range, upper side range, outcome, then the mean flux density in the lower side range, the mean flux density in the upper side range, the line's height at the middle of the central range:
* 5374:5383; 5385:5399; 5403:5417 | -0.5 Angstrom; 16.3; 17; 16.6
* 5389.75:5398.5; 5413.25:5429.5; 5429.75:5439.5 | -0.9 Angstrom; 16.5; 17.4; 17.1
